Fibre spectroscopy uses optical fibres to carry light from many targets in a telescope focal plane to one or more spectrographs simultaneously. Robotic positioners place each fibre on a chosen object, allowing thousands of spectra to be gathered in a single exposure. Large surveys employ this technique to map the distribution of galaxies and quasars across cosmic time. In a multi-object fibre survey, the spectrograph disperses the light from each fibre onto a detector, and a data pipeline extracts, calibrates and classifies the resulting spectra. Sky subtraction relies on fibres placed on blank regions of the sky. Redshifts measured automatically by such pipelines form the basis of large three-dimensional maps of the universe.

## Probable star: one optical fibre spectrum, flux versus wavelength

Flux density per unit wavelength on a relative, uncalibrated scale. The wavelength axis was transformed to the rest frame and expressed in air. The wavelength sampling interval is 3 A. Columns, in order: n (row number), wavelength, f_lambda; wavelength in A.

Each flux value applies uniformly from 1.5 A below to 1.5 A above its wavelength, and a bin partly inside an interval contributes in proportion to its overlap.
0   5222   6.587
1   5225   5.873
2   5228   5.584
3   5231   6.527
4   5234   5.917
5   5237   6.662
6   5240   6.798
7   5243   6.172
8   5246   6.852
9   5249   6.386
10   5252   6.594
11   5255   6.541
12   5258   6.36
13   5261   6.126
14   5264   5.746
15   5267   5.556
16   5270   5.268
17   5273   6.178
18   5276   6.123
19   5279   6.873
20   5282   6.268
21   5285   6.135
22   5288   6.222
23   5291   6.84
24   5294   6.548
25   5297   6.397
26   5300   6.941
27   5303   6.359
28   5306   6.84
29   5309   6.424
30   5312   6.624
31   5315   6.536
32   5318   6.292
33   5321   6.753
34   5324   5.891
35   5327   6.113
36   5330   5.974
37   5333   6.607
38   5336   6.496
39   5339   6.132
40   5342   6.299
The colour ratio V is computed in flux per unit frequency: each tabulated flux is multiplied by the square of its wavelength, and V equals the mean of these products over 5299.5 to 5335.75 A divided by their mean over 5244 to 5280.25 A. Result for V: 1.06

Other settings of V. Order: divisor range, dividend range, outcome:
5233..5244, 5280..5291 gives 1.00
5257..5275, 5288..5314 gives 1.14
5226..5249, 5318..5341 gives 1.02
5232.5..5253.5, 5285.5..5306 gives 1.03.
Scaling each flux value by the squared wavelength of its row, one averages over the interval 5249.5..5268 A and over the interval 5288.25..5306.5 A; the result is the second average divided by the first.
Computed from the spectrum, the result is 1.09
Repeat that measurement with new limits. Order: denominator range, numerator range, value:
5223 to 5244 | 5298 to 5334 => 1.07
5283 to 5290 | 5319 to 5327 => 1.02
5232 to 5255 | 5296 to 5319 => 1.04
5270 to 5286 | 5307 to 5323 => 1.06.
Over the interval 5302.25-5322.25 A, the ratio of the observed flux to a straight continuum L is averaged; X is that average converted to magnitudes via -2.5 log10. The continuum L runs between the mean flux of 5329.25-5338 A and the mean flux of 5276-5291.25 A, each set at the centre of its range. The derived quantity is -0.03 mag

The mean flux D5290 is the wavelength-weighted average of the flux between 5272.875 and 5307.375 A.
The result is 6.49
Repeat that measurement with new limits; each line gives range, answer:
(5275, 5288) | 6.34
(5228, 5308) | 6.34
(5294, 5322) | 6.57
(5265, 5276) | 5.73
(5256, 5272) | 5.85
